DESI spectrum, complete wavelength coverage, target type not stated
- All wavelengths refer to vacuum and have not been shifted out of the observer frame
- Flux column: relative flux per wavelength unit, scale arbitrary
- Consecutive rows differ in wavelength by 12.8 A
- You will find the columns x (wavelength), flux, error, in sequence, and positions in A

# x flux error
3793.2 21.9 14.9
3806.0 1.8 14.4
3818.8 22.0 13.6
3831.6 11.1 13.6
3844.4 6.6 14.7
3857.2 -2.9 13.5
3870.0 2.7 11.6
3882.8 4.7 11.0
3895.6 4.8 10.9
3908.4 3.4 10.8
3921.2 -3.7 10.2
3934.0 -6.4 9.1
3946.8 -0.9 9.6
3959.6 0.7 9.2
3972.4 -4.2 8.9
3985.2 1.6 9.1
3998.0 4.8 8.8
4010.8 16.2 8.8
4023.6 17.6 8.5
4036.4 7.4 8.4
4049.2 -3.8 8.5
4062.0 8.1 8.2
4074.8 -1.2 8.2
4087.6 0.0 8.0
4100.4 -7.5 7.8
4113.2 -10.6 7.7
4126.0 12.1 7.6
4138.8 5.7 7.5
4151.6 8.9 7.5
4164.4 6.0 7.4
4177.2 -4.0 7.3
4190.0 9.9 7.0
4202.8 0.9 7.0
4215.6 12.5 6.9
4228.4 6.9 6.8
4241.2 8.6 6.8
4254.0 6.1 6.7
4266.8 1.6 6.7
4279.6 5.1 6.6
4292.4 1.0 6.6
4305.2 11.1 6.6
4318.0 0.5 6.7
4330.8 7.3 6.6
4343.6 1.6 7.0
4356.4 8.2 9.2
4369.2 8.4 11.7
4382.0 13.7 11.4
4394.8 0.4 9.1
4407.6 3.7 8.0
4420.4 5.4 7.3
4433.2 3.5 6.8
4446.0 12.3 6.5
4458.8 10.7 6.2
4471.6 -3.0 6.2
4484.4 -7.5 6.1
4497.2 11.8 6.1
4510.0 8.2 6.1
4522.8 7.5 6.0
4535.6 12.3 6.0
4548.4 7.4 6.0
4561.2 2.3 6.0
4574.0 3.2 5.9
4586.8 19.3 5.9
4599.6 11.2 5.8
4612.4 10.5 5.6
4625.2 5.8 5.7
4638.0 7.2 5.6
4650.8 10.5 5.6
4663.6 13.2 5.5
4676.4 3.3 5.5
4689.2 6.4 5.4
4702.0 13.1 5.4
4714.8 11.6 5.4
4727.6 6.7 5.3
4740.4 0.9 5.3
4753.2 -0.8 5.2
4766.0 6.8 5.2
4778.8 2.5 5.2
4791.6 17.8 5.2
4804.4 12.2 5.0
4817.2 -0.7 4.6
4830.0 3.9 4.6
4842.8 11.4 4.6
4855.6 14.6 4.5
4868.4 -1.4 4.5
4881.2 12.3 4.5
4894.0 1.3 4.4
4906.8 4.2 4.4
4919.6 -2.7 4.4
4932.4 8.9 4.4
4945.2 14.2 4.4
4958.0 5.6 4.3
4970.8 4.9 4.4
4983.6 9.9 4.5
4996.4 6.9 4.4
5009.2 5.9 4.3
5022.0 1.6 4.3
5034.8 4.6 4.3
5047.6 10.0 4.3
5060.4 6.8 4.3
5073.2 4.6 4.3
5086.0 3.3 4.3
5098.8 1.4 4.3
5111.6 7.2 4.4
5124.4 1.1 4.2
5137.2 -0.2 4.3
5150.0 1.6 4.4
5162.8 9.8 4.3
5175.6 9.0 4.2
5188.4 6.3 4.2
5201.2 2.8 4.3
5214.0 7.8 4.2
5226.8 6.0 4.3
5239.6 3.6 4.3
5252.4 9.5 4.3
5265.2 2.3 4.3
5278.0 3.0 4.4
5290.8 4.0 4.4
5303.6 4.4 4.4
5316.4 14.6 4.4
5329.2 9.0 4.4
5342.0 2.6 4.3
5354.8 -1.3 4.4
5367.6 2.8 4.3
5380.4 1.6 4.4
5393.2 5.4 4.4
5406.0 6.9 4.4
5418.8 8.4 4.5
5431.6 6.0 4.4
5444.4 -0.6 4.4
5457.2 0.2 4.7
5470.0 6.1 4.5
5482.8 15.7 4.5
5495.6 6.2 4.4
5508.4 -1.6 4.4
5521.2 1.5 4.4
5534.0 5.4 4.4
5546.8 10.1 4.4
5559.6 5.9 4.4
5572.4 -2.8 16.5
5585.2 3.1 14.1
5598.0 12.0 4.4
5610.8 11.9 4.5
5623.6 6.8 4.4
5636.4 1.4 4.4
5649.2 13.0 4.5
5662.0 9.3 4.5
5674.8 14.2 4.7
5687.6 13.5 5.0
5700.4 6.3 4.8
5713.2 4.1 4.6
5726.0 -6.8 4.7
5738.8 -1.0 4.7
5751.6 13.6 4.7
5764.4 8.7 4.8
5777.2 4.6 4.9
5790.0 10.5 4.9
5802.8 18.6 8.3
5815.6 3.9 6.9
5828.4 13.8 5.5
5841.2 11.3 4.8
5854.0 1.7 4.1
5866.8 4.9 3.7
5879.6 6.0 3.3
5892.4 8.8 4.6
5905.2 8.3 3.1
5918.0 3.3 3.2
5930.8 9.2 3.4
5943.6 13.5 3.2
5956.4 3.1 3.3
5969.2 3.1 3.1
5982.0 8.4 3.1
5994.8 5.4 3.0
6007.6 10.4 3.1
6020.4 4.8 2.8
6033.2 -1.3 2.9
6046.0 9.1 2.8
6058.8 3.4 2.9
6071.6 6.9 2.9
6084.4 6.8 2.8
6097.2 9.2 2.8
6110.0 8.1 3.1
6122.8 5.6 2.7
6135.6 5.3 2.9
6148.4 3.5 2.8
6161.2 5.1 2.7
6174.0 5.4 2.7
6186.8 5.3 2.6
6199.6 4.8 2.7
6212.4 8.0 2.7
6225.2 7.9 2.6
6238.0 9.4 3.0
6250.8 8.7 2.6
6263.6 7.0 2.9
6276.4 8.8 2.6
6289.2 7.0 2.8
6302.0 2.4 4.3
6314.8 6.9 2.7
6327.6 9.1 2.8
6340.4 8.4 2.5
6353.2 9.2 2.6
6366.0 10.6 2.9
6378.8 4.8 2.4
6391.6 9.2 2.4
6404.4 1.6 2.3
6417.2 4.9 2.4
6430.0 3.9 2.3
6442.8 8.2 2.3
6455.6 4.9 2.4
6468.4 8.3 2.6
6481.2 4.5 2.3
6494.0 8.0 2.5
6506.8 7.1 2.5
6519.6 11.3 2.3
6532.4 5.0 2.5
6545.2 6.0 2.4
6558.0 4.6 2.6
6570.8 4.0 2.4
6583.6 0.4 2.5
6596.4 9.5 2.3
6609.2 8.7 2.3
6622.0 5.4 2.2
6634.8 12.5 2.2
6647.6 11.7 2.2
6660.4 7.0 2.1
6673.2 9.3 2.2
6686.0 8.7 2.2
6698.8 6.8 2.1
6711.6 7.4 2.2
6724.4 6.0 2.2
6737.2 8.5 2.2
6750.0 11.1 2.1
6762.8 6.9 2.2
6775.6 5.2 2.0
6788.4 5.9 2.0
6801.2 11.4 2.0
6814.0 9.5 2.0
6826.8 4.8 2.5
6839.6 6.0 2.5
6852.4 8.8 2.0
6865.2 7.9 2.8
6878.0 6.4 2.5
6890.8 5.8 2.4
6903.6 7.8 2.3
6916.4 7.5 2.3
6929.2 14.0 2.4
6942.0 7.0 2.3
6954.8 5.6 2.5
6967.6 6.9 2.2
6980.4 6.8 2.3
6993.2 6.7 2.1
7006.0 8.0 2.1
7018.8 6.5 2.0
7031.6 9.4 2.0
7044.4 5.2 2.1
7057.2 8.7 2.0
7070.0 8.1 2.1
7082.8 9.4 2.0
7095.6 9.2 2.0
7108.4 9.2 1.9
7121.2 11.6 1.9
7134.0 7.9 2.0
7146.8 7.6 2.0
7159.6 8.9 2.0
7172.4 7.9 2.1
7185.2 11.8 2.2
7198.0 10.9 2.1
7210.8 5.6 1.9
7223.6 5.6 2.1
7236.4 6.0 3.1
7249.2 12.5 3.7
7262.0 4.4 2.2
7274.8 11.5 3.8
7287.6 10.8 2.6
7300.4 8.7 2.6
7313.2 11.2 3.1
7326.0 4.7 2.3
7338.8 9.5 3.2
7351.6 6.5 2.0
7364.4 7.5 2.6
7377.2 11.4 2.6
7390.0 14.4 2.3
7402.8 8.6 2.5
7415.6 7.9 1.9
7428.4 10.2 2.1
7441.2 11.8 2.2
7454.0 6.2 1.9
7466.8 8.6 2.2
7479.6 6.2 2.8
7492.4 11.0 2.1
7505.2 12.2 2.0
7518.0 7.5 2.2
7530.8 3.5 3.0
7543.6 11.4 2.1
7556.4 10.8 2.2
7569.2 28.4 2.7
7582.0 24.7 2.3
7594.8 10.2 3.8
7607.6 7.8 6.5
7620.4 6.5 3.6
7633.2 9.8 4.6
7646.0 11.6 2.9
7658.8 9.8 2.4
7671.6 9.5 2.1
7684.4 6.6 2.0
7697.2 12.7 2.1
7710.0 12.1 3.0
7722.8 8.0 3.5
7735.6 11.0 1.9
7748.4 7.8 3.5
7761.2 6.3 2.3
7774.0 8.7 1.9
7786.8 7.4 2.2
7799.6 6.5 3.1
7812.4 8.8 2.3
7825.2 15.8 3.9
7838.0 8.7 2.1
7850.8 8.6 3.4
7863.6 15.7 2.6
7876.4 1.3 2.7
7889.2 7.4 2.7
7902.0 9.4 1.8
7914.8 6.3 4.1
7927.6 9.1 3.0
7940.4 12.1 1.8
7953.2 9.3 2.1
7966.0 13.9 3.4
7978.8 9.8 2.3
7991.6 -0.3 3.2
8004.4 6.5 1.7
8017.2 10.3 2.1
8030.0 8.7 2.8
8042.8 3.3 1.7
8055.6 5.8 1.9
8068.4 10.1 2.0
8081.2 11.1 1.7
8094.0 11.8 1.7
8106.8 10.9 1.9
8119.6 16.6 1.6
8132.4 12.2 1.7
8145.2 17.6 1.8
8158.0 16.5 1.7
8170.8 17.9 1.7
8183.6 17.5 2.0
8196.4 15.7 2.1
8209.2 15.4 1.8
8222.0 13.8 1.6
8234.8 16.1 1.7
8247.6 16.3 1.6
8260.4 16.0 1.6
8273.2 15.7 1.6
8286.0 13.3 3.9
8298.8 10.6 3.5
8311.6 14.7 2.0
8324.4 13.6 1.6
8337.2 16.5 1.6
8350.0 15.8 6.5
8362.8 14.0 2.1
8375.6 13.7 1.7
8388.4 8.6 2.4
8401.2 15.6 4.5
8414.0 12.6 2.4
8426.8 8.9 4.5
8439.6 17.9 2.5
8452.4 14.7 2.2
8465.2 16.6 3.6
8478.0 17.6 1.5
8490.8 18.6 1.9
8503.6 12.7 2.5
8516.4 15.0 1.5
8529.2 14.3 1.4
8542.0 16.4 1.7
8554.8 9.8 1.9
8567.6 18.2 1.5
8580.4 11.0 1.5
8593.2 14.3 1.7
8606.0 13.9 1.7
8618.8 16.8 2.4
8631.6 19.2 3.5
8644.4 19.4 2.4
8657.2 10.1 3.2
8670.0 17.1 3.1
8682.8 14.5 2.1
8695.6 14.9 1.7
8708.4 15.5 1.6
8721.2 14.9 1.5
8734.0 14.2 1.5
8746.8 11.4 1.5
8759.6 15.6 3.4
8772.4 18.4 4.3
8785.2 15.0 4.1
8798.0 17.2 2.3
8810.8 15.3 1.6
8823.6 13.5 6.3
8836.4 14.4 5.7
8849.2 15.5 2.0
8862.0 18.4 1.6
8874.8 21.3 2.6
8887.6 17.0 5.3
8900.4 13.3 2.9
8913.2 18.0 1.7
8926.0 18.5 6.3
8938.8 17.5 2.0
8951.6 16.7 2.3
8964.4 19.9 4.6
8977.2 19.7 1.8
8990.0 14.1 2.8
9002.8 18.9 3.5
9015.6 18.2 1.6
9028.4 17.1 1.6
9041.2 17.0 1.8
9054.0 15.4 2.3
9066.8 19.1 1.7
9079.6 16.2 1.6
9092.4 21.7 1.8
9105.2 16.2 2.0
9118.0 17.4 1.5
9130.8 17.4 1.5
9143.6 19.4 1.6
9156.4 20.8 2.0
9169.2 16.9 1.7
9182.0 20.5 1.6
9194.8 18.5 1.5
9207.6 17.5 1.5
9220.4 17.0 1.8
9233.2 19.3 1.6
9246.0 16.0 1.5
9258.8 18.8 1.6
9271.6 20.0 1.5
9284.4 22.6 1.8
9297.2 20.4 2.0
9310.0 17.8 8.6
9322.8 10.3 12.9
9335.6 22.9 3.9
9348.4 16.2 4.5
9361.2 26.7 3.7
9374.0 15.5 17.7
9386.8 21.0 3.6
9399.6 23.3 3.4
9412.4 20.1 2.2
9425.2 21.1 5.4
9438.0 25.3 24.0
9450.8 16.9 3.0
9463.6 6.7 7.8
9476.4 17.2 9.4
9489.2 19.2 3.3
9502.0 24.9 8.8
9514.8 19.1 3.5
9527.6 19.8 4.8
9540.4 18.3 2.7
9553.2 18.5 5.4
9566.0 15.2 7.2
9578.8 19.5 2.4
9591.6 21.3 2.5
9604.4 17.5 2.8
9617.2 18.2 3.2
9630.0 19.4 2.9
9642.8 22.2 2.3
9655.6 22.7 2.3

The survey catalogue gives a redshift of 1.03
